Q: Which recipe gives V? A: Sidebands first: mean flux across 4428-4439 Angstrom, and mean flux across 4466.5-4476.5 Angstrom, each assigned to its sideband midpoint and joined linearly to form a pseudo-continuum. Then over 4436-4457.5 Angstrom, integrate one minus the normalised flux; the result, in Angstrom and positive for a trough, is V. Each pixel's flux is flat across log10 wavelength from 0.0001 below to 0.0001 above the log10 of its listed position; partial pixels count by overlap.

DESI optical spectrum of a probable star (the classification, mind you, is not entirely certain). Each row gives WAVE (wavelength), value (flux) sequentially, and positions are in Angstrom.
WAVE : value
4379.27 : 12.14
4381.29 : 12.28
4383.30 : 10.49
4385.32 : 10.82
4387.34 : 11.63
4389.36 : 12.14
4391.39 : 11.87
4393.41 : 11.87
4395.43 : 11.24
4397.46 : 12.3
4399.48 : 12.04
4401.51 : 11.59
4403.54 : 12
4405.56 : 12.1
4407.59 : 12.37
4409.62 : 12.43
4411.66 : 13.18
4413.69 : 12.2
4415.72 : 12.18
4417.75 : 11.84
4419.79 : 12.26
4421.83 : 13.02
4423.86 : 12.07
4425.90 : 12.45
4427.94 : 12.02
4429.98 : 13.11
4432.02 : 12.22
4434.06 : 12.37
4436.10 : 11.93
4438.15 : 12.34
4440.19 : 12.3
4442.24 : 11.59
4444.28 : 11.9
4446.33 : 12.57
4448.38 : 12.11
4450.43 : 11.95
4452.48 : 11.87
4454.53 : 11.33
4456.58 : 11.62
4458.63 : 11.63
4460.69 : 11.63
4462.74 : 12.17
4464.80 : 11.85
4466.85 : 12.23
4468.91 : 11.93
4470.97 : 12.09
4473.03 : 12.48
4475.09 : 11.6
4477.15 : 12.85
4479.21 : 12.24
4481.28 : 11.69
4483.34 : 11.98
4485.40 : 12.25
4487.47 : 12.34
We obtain 0.5 Angstrom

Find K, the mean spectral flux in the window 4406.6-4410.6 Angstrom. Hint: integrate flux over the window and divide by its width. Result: 12.4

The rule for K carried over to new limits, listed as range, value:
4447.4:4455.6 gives 11.8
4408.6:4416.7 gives 12.5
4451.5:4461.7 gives 11.6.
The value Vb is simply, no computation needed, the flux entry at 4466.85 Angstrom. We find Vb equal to 12.23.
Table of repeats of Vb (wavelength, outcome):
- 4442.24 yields 11.59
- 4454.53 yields 11.33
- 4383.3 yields 10.49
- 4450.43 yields 11.95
